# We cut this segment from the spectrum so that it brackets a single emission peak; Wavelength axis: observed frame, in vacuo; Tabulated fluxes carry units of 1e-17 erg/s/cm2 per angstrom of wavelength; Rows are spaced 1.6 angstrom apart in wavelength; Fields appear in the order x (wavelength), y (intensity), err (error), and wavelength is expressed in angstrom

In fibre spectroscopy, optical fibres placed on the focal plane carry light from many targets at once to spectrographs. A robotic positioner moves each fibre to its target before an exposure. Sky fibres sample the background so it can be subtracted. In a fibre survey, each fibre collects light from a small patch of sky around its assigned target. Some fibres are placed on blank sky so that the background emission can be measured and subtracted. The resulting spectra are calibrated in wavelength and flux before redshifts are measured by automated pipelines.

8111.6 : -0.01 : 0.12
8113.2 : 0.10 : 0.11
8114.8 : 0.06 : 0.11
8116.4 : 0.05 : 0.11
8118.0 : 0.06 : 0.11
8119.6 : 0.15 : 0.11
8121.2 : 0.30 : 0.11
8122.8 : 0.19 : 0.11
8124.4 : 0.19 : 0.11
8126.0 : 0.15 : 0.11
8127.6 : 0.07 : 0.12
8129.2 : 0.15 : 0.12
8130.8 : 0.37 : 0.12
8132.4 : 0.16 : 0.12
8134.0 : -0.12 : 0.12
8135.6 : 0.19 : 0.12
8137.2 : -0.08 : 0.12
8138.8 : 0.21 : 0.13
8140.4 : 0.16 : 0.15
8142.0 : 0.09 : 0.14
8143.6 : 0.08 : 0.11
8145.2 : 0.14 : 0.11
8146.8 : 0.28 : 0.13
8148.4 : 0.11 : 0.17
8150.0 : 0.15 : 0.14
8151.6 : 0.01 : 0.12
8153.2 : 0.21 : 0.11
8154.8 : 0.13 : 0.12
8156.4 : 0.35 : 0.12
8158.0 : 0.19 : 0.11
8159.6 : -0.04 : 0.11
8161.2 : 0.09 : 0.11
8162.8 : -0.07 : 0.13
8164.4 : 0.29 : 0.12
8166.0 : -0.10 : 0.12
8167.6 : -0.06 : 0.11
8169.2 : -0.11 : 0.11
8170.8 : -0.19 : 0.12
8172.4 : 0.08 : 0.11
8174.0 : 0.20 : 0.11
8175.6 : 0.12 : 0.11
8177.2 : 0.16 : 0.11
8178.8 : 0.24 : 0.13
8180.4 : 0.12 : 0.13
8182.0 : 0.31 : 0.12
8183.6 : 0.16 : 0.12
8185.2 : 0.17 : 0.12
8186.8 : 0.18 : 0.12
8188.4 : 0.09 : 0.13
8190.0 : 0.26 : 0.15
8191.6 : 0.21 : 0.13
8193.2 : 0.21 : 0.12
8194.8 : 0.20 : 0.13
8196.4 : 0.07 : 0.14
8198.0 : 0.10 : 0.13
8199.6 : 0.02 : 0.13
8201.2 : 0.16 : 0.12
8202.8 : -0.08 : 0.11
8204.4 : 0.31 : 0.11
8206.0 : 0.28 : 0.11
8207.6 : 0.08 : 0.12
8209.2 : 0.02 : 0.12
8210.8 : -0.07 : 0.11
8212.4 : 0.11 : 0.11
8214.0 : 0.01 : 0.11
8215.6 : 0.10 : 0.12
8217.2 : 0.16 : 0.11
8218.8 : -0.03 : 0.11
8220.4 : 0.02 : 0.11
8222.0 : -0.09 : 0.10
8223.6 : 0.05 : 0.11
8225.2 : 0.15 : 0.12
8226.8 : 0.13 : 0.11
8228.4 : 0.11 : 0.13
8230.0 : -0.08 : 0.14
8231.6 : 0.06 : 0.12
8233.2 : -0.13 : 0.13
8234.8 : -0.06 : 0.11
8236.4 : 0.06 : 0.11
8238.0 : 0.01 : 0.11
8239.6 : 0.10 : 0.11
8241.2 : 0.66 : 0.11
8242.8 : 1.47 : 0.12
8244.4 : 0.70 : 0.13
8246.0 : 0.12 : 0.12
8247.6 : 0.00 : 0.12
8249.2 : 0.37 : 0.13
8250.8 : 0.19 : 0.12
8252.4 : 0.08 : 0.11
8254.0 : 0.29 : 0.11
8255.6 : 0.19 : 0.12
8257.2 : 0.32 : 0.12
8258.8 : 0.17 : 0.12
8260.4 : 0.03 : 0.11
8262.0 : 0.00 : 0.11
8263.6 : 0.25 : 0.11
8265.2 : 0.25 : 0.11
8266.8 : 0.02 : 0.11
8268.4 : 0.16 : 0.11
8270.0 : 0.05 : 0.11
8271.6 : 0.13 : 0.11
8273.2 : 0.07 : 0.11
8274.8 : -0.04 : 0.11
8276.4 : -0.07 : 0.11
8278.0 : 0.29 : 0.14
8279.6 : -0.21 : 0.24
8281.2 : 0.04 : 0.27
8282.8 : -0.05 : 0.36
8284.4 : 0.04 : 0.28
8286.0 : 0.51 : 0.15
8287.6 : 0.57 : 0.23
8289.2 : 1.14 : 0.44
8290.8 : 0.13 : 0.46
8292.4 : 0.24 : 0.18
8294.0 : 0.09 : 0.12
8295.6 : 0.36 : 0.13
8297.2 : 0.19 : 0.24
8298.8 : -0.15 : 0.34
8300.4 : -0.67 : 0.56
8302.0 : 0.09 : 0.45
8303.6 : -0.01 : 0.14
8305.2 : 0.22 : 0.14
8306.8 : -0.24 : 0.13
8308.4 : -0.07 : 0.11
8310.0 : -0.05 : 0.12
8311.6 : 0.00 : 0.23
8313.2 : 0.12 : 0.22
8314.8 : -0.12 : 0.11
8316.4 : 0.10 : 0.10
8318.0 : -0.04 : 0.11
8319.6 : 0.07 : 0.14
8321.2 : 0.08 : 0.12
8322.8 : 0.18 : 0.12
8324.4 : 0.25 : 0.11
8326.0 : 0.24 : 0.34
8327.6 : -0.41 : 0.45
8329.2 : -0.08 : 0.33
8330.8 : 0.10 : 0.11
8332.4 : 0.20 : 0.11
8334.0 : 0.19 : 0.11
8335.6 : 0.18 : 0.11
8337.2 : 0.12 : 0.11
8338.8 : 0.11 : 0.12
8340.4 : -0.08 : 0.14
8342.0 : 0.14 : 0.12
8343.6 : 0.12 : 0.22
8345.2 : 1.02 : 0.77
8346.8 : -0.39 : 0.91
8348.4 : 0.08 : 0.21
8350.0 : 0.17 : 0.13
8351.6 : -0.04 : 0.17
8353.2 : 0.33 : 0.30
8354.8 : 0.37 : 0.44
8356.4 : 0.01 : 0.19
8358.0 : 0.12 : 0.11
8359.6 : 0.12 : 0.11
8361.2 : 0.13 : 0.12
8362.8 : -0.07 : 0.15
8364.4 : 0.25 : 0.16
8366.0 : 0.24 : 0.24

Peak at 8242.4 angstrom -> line H-gamma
